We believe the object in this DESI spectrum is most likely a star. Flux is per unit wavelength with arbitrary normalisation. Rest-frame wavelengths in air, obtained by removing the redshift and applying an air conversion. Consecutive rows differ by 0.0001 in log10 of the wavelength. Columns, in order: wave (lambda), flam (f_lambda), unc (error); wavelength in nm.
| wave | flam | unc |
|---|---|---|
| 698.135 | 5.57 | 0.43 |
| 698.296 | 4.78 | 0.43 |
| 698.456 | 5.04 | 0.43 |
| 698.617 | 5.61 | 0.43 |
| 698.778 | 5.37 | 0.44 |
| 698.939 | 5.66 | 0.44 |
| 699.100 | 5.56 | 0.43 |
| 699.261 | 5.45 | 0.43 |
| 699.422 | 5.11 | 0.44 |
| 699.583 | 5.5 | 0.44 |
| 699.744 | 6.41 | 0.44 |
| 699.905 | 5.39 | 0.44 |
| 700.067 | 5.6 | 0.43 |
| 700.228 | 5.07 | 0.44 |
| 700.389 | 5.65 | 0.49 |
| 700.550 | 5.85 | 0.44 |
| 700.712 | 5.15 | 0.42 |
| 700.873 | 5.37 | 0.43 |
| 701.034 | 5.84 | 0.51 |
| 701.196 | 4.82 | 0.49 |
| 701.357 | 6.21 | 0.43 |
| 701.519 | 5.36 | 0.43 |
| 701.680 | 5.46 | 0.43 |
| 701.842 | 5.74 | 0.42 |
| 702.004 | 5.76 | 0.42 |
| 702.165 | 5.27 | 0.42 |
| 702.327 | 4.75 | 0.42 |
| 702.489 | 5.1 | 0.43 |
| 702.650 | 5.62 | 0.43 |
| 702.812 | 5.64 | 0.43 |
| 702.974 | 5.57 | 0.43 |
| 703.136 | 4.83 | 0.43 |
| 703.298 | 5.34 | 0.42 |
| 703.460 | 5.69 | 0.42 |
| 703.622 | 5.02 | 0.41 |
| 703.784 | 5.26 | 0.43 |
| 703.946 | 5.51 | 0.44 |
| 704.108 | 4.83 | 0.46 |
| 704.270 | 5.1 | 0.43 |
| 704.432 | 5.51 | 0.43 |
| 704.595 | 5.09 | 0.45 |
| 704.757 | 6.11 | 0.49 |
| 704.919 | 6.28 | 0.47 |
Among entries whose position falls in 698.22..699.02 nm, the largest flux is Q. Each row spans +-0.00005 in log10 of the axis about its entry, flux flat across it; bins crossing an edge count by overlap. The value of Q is 5.66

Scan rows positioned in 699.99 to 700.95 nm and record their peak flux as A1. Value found 5.85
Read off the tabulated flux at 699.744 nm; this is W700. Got 6.41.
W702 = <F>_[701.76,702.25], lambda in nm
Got 5.58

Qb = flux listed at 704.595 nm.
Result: 5.09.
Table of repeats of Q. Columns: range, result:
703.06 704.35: 5.69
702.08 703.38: 5.64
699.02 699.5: 5.56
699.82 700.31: 5.6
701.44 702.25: 5.76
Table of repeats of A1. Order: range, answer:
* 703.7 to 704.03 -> 5.51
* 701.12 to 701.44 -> 6.21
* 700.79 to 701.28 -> 5.84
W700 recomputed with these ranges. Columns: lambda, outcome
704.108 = 4.83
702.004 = 5.76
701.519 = 5.36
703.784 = 5.26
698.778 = 5.37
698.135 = 5.57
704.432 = 5.51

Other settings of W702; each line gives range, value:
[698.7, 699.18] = 5.53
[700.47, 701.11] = 5.55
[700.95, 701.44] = 5.62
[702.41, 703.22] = 5.35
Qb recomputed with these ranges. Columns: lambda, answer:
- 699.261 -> 5.45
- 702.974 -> 5.57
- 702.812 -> 5.64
